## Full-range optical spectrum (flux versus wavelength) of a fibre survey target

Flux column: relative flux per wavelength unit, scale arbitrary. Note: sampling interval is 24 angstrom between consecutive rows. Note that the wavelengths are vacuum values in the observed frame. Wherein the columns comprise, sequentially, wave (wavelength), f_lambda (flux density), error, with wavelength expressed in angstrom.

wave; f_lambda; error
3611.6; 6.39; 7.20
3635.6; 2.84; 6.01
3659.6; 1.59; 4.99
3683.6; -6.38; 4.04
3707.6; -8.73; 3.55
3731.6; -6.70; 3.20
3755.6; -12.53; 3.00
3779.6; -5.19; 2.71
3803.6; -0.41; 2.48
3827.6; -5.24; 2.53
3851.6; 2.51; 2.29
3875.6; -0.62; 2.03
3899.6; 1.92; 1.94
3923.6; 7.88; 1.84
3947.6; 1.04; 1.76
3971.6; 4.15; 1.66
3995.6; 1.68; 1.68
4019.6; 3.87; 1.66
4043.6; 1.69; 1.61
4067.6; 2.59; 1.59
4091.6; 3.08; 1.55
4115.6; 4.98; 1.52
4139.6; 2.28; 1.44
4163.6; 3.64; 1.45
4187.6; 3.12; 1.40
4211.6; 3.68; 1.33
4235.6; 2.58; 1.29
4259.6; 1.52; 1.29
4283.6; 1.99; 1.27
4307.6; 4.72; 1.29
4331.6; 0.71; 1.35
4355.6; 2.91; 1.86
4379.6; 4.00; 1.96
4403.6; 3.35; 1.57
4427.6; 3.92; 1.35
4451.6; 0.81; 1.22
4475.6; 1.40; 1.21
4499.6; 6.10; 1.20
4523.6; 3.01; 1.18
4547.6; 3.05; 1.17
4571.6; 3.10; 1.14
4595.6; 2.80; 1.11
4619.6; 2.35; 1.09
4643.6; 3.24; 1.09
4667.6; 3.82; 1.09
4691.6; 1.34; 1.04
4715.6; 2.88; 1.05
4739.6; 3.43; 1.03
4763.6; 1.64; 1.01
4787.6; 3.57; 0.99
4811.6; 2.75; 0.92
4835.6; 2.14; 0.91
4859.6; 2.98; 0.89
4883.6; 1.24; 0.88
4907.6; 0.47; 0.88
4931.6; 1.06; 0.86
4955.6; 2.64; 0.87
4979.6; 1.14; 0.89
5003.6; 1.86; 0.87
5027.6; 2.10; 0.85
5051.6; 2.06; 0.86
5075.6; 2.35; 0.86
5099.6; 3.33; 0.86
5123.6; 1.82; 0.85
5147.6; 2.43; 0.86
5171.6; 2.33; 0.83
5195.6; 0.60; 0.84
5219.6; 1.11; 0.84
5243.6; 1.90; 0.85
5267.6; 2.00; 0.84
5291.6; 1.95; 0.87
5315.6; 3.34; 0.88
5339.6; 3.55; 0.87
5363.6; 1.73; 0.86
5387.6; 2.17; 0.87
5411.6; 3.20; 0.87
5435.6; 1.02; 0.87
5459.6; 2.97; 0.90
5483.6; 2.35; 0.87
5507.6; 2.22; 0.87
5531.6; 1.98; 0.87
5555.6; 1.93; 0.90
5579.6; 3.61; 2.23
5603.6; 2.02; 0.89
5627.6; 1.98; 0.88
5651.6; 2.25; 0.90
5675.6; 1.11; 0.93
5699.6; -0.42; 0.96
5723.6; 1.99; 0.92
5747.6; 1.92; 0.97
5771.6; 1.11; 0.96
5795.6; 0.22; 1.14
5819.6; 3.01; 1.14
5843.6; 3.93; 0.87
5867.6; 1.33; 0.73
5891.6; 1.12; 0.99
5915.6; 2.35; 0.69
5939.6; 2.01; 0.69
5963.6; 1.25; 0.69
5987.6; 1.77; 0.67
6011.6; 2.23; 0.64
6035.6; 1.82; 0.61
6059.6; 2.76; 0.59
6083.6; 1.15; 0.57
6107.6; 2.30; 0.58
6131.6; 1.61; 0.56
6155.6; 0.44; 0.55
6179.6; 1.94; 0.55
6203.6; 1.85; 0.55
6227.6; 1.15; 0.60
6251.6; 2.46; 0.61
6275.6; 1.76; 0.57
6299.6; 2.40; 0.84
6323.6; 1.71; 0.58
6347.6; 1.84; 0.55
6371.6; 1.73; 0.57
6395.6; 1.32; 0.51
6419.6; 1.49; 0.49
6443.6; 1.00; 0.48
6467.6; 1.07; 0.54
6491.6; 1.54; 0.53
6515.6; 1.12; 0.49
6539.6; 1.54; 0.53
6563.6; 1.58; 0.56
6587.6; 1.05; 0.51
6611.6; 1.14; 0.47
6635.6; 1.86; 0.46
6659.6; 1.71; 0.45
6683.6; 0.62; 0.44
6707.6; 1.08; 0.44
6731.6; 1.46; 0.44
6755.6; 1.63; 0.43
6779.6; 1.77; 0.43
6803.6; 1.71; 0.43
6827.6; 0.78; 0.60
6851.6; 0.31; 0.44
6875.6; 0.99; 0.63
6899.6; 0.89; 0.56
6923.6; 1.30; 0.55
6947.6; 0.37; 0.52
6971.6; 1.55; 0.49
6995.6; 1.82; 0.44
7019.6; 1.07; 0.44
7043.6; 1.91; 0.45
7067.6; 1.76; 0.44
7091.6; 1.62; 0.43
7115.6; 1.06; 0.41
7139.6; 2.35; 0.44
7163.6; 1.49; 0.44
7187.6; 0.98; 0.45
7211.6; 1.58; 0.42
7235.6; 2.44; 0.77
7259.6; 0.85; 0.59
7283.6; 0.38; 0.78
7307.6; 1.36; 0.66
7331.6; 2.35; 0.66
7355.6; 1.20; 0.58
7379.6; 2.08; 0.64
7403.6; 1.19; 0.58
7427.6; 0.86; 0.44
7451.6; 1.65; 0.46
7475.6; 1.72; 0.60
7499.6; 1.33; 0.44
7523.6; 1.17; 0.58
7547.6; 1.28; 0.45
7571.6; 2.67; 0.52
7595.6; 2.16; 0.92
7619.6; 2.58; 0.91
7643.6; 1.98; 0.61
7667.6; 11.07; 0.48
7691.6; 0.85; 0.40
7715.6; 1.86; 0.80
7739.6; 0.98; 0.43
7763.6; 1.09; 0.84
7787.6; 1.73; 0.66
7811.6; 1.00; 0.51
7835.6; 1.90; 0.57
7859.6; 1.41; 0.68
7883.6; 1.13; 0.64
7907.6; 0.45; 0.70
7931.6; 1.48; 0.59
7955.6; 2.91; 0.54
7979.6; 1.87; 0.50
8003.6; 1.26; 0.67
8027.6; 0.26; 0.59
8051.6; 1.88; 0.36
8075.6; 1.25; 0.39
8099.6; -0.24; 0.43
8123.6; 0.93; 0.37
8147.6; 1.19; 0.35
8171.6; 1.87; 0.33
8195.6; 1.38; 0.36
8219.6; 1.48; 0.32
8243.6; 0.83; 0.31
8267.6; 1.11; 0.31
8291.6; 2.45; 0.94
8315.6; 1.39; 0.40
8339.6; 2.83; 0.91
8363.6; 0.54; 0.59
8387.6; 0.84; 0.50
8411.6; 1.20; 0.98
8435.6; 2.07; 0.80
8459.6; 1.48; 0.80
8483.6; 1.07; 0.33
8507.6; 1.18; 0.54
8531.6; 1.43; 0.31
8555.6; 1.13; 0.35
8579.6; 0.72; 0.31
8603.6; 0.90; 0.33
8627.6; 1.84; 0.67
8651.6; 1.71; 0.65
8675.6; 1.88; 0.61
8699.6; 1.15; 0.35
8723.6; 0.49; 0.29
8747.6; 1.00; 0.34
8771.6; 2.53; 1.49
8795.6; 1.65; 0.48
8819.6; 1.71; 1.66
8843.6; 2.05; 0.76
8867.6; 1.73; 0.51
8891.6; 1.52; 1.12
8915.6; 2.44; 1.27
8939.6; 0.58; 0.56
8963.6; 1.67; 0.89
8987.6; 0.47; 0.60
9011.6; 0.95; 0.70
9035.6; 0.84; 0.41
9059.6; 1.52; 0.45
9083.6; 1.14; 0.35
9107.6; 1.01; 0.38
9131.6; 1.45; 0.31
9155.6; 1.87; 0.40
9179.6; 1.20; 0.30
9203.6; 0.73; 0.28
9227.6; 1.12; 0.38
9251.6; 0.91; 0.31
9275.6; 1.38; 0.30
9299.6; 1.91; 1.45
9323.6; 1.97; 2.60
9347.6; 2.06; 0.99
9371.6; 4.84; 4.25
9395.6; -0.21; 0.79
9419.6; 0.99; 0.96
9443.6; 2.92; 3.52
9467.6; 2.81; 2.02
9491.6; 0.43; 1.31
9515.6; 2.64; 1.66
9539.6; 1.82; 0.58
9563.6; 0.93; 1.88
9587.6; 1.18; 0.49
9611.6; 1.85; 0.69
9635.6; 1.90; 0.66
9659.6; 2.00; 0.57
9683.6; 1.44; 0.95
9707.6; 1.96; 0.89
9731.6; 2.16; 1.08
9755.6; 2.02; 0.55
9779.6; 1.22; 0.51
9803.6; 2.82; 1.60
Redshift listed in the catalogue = 1.06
